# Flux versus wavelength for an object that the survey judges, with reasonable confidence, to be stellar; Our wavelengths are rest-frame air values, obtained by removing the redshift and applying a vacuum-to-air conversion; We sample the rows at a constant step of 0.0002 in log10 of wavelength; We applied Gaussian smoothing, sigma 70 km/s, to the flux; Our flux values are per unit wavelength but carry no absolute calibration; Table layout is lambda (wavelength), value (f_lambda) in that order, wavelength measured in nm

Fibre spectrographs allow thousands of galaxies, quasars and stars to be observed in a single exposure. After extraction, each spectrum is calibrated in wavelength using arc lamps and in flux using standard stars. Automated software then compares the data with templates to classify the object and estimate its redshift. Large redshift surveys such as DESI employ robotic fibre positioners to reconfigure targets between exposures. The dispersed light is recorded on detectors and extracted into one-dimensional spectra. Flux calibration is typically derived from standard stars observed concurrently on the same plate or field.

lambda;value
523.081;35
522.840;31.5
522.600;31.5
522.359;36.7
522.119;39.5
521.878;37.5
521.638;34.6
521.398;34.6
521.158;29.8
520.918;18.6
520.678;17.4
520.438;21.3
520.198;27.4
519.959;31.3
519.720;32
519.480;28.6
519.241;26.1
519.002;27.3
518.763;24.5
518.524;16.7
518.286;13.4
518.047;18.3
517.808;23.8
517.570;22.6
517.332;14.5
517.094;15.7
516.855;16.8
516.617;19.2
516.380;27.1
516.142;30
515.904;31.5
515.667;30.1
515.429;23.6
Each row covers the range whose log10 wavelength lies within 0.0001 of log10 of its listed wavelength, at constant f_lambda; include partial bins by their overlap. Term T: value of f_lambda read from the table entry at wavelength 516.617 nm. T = 19.2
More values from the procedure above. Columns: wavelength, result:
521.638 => 34.6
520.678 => 17.4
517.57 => 22.6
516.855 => 16.8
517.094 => 15.7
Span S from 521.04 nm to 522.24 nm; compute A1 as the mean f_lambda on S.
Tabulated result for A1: 35.2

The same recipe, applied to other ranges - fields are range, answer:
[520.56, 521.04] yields 18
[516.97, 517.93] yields 19.1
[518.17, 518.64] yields 15.1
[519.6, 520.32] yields 30.2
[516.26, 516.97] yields 21.1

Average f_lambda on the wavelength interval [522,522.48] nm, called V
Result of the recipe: 38.1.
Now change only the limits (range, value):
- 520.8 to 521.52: 27.7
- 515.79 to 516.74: 26.9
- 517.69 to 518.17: 21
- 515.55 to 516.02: 30.8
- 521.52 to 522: 36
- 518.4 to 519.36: 23.6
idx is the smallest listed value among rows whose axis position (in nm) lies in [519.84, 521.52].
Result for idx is 17.4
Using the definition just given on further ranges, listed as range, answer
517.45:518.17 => 18.3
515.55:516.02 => 30.1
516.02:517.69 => 14.5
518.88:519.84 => 26.1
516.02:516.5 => 27.1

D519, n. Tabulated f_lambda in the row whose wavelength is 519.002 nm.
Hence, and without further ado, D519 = 27.3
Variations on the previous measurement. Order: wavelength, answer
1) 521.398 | 34.6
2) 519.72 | 32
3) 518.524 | 16.7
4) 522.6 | 31.5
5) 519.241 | 26.1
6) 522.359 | 36.7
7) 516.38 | 27.1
